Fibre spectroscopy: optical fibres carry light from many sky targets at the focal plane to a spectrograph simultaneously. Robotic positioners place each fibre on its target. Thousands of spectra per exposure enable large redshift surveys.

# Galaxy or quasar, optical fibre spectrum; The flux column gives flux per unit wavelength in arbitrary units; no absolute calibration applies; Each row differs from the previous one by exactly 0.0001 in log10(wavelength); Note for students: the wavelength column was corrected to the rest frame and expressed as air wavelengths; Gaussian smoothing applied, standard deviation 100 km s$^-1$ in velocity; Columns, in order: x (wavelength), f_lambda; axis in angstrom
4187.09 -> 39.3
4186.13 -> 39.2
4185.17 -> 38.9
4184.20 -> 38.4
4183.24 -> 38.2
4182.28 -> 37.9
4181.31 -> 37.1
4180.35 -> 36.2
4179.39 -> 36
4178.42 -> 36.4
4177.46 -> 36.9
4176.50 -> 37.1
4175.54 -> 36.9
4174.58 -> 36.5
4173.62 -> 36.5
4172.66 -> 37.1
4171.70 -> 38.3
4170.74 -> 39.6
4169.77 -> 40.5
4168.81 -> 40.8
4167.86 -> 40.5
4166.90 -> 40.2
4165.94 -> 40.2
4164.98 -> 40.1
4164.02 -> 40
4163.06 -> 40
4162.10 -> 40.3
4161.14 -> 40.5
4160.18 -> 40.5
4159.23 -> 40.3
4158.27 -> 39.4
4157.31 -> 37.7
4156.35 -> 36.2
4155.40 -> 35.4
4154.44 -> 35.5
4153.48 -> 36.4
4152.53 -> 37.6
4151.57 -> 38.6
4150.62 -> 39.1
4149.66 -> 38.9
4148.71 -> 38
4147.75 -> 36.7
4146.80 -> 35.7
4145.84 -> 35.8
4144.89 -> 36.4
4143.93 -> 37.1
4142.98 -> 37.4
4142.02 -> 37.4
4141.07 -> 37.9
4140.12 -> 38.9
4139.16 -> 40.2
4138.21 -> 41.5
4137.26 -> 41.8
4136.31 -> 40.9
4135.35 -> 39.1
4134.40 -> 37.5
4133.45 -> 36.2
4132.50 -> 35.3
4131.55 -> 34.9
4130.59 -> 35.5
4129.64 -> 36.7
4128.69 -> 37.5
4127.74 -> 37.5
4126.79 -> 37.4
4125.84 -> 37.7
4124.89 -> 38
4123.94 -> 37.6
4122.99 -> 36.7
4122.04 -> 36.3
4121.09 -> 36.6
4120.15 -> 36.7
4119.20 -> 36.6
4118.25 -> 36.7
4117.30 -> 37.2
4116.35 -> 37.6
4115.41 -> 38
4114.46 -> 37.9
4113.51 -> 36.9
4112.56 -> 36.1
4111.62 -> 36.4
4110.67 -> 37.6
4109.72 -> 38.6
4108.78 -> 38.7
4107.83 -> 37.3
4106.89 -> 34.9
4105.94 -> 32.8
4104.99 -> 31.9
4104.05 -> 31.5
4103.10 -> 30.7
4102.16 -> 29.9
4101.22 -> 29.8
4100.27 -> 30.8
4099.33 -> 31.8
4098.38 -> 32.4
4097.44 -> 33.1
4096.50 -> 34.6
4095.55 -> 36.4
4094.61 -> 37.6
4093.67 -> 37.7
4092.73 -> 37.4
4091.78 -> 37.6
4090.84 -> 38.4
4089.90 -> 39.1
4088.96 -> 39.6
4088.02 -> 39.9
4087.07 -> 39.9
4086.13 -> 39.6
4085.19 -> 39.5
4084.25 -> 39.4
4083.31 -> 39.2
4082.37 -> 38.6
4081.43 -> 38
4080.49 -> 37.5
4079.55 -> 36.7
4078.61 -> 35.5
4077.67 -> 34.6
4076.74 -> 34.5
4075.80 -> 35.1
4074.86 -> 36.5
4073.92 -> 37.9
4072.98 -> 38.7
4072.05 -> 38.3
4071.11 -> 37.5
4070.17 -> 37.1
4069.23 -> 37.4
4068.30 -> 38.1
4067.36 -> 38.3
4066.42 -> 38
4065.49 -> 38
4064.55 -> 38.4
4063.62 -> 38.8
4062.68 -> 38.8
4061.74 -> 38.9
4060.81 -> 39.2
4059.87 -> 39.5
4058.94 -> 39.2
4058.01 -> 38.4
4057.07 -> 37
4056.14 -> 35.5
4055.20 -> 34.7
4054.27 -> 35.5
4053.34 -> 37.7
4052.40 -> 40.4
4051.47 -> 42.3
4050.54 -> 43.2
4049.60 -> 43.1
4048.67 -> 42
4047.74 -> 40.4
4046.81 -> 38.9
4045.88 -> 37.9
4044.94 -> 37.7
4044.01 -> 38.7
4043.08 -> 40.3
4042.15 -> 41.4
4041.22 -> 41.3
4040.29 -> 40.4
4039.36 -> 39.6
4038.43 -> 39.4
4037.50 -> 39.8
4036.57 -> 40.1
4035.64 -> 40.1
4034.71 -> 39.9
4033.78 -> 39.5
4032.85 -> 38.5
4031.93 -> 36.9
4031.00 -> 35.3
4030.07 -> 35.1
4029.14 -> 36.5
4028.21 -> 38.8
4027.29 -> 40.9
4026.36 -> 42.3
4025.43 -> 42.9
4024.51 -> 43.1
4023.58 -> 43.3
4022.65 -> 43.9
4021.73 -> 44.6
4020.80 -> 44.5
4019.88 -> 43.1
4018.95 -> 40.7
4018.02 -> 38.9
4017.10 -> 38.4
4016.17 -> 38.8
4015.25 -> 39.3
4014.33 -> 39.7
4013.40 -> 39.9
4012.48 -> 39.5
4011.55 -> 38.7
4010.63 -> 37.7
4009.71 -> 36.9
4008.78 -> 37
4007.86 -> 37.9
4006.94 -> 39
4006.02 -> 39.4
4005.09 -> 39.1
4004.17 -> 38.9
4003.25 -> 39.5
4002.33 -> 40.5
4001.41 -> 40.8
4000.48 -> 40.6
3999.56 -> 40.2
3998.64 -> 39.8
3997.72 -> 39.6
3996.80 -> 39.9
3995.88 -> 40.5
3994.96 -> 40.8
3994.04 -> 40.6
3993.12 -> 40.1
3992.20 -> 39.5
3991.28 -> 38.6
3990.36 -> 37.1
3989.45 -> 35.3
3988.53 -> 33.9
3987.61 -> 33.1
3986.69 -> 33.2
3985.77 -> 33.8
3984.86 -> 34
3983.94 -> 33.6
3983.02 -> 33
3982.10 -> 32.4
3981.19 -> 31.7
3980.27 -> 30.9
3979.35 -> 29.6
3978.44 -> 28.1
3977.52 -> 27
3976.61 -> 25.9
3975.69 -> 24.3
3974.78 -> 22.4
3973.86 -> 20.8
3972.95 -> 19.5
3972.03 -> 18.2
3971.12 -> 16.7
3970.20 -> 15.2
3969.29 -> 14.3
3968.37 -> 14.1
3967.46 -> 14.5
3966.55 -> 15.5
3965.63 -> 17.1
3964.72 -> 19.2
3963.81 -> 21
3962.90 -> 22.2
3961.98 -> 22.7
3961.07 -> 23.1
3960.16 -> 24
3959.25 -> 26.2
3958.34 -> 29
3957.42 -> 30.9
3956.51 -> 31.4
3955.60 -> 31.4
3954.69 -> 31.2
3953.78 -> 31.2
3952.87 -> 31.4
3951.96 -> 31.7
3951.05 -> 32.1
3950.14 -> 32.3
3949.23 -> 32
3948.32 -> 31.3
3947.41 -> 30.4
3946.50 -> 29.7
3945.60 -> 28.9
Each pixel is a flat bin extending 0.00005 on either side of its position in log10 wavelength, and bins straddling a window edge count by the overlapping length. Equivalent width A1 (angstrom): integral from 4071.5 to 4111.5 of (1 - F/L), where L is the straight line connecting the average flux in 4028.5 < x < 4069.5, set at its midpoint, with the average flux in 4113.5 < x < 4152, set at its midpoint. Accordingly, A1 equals 2.1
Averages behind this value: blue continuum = 38.9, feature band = 36.2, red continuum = 37.6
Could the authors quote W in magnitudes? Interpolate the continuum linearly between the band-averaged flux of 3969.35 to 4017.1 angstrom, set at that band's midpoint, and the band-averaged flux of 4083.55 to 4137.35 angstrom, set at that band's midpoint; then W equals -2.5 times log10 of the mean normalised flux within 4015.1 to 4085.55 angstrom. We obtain -0.11 mag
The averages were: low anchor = 34.3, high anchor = 36.5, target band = 39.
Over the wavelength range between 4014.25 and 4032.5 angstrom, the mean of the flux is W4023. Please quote 40.4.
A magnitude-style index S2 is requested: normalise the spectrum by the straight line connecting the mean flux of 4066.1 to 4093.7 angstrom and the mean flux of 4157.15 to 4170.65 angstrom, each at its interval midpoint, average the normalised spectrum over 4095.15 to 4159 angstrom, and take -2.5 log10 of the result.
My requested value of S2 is 0.08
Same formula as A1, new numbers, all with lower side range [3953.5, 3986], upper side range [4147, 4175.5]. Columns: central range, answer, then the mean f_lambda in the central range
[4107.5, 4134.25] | -1.0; 37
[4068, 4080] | -1.6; 36.8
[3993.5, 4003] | -4.8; 40.3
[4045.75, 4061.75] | -4.3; 39.1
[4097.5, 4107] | 0.8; 31.6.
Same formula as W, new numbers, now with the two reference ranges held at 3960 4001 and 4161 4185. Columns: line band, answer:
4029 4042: -0.22 mag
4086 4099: -0.08 mag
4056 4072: -0.16 mag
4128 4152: -0.03 mag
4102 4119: -0.01 mag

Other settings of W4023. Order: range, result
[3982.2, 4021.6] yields 38.5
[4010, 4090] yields 39.1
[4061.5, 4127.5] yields 36.7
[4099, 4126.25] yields 35.5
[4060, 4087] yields 37.8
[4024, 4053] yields 39.9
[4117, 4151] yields 37.5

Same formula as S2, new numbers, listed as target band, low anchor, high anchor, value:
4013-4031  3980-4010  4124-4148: -0.090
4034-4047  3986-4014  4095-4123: -0.068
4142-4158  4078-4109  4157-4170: 0.064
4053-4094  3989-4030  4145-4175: 0.040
